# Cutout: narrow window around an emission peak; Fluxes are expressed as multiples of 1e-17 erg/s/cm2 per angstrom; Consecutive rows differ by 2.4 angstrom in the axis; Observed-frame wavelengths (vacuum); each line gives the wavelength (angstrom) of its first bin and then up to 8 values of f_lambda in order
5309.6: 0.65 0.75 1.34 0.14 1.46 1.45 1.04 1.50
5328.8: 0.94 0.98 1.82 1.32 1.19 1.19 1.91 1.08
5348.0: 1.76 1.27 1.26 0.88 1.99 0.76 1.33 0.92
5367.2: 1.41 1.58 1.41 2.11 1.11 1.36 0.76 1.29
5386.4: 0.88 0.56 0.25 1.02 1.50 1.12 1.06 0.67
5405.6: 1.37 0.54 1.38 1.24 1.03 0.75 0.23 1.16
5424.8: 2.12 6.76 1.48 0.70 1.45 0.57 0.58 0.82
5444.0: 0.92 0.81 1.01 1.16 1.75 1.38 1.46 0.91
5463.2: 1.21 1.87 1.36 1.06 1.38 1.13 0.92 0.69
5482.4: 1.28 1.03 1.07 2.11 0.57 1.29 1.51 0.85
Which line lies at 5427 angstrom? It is [O III]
